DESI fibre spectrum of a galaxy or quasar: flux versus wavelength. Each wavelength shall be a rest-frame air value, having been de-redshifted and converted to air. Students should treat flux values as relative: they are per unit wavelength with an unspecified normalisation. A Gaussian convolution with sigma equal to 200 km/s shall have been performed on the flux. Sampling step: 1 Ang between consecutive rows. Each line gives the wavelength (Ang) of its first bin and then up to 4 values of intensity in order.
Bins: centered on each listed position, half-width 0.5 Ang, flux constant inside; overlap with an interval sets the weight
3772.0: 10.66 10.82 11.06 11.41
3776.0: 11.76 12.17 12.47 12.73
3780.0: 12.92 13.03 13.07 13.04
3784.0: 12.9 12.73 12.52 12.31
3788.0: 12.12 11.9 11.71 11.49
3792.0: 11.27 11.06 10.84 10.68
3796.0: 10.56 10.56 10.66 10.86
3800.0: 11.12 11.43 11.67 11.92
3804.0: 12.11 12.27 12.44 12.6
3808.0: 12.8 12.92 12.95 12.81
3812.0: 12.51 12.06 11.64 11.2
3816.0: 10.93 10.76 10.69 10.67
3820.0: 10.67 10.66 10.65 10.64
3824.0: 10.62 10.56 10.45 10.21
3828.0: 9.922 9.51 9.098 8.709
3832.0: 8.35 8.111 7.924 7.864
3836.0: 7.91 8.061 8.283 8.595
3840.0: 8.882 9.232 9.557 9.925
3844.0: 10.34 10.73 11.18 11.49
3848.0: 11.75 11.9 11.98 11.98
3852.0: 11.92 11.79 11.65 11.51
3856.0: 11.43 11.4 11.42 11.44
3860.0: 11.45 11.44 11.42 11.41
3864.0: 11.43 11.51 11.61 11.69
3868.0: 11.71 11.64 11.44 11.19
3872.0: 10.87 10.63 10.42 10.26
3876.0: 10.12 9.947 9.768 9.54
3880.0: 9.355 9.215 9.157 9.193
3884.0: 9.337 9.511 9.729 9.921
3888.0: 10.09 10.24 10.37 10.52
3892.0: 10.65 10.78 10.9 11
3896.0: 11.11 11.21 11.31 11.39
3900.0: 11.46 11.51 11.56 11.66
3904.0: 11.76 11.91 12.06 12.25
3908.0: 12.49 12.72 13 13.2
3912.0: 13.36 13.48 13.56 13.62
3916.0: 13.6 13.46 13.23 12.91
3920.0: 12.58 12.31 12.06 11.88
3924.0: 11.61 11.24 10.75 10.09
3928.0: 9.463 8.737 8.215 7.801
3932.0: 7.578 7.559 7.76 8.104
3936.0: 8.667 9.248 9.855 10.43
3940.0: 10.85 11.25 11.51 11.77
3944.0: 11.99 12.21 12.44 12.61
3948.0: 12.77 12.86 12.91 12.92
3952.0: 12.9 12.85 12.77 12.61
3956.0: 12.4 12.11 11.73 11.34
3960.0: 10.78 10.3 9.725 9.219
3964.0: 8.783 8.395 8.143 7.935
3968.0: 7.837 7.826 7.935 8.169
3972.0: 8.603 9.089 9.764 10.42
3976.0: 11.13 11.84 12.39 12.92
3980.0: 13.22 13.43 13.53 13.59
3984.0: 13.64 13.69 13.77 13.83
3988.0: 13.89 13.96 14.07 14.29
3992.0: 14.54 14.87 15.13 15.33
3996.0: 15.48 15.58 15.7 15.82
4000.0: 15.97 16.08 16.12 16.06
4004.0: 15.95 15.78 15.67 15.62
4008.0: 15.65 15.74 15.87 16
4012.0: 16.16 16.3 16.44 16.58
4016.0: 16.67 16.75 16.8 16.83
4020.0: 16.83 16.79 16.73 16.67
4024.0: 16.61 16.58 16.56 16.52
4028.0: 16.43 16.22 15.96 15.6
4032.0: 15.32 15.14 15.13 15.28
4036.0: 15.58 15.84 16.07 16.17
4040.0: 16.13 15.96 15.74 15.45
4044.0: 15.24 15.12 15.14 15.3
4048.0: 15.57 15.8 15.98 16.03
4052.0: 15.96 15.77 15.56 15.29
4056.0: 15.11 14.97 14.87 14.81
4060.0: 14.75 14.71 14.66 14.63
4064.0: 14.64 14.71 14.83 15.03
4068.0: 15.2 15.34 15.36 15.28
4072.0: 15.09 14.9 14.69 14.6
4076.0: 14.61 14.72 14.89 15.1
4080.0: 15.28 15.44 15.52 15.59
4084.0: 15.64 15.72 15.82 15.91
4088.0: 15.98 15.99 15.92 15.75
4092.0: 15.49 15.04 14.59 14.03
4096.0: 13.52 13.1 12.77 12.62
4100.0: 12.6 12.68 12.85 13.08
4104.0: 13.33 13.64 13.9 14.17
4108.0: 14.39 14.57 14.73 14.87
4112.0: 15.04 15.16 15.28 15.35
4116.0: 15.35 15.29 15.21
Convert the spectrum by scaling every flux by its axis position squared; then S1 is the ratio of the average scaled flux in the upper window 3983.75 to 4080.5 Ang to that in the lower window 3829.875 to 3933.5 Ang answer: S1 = 1.54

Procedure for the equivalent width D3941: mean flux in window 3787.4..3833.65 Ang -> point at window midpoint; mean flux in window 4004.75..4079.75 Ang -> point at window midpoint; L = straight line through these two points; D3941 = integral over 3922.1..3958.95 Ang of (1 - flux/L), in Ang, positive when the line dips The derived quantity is 7.4 Ang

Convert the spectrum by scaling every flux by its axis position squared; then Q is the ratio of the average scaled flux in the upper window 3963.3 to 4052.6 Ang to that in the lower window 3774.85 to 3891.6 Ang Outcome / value 1.45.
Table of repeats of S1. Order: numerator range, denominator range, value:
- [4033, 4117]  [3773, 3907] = 1.54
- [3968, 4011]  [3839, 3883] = 1.34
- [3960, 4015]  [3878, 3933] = 1.23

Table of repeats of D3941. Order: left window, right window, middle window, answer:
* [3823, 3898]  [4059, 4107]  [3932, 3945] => 2.16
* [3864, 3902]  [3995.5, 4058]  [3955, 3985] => 6.91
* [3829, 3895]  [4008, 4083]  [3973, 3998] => 0.81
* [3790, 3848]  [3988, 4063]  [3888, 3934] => 5.33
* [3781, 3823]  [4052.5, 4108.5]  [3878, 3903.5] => 4.54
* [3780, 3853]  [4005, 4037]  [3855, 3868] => 0.67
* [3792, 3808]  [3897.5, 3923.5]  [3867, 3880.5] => 1.73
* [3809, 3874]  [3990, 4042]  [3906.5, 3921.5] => -0.20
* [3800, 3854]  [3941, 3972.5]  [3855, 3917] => -2.63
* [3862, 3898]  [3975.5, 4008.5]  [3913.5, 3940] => 3.28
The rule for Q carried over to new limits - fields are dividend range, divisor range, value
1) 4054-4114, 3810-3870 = 1.56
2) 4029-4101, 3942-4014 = 1.23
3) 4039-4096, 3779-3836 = 1.56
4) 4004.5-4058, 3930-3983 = 1.55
